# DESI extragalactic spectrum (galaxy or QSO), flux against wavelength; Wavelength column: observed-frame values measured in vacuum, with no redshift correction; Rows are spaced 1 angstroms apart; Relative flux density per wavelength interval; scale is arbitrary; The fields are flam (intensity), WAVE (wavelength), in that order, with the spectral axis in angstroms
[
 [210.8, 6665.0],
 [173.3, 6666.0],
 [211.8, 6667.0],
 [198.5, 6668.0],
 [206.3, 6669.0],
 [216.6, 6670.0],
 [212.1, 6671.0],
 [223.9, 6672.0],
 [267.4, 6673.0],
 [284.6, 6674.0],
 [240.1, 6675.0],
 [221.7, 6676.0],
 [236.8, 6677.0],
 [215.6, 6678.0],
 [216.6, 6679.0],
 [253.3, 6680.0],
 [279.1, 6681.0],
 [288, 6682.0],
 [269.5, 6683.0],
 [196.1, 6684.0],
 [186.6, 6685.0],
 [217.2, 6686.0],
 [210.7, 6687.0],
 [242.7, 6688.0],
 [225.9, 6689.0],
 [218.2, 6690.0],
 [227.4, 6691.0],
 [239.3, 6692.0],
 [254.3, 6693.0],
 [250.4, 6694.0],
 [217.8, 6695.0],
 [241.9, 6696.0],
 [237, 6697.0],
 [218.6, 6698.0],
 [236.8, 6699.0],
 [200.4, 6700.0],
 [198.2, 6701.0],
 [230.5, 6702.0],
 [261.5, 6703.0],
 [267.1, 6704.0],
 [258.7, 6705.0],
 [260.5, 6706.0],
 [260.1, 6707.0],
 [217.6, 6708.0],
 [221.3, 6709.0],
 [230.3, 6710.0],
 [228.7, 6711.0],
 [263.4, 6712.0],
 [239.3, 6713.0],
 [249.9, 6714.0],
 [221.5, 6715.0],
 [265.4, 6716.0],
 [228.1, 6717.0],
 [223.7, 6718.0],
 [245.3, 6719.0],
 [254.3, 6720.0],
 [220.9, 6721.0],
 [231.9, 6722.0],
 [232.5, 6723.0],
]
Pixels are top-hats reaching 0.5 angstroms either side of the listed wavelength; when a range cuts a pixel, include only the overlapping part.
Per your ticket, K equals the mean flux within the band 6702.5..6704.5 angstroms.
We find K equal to 264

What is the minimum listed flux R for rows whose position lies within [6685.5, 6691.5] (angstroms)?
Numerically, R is 210.7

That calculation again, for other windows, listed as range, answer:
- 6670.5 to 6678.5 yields 212.1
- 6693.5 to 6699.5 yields 217.8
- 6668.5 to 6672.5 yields 206.3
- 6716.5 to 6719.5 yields 223.7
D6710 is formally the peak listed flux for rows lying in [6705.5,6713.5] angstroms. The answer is 263.4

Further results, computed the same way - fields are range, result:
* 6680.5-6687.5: 288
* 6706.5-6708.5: 260.1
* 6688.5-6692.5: 239.3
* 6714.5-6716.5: 265.4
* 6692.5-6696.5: 254.3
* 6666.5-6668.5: 211.8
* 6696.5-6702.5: 237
